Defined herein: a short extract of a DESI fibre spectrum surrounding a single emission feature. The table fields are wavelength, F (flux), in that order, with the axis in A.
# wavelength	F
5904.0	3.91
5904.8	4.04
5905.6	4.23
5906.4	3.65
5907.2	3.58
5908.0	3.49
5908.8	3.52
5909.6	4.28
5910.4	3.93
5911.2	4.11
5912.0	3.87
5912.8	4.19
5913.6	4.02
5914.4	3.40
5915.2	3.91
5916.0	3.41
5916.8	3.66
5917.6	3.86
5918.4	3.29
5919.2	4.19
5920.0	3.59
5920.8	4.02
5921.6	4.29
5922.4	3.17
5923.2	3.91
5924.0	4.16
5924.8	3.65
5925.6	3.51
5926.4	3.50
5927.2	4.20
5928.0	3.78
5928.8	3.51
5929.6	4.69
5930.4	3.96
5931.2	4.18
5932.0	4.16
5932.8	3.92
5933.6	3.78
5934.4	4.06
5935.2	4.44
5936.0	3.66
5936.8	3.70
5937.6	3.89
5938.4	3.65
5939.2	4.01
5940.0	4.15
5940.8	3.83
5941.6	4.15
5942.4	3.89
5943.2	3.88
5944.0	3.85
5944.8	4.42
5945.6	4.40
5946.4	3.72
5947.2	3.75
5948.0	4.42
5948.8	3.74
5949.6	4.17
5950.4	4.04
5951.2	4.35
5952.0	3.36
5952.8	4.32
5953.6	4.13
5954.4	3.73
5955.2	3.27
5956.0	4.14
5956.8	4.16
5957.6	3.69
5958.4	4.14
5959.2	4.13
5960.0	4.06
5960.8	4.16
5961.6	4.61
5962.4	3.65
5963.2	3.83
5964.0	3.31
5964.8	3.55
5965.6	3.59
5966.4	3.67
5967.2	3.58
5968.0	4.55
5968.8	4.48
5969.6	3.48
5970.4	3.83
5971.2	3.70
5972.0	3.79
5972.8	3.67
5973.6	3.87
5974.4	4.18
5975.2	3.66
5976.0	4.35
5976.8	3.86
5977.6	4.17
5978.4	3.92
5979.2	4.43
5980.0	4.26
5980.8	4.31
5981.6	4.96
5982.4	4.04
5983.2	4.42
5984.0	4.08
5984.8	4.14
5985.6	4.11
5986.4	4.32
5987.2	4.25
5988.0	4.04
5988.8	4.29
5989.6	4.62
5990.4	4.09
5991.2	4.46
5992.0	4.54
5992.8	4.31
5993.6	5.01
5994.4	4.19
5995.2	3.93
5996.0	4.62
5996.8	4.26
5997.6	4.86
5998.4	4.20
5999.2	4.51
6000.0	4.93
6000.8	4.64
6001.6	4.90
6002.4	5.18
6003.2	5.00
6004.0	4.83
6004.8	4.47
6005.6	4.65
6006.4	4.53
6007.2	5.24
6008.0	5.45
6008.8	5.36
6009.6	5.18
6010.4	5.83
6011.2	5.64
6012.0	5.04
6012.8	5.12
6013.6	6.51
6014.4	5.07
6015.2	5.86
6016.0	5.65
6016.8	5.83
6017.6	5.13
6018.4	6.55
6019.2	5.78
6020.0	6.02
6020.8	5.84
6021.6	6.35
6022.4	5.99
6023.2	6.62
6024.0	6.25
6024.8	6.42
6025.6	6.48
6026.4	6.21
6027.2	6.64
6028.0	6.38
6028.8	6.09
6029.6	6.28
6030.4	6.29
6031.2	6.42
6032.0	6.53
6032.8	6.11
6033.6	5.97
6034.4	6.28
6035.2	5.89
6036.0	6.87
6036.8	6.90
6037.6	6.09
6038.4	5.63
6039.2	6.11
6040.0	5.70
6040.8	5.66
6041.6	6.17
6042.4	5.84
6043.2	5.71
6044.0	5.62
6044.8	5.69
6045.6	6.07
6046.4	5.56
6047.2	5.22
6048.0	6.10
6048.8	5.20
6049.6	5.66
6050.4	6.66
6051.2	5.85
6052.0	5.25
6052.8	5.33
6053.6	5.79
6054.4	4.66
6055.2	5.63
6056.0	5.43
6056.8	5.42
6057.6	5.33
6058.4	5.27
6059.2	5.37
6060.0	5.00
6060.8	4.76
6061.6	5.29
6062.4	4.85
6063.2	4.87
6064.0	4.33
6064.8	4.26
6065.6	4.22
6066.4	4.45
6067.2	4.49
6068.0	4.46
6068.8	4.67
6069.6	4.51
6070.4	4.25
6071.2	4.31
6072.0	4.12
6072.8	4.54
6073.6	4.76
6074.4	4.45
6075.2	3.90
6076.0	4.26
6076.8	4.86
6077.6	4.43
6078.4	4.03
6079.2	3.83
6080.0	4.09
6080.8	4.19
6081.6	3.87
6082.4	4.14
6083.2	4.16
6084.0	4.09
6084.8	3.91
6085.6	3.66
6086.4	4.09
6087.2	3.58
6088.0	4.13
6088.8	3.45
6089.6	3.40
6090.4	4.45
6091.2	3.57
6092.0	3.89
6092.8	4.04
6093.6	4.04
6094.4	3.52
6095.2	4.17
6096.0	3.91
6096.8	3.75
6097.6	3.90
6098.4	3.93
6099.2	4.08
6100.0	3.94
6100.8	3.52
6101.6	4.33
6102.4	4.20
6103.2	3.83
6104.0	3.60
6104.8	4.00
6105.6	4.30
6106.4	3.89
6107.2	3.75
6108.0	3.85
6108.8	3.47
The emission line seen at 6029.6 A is Mg II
